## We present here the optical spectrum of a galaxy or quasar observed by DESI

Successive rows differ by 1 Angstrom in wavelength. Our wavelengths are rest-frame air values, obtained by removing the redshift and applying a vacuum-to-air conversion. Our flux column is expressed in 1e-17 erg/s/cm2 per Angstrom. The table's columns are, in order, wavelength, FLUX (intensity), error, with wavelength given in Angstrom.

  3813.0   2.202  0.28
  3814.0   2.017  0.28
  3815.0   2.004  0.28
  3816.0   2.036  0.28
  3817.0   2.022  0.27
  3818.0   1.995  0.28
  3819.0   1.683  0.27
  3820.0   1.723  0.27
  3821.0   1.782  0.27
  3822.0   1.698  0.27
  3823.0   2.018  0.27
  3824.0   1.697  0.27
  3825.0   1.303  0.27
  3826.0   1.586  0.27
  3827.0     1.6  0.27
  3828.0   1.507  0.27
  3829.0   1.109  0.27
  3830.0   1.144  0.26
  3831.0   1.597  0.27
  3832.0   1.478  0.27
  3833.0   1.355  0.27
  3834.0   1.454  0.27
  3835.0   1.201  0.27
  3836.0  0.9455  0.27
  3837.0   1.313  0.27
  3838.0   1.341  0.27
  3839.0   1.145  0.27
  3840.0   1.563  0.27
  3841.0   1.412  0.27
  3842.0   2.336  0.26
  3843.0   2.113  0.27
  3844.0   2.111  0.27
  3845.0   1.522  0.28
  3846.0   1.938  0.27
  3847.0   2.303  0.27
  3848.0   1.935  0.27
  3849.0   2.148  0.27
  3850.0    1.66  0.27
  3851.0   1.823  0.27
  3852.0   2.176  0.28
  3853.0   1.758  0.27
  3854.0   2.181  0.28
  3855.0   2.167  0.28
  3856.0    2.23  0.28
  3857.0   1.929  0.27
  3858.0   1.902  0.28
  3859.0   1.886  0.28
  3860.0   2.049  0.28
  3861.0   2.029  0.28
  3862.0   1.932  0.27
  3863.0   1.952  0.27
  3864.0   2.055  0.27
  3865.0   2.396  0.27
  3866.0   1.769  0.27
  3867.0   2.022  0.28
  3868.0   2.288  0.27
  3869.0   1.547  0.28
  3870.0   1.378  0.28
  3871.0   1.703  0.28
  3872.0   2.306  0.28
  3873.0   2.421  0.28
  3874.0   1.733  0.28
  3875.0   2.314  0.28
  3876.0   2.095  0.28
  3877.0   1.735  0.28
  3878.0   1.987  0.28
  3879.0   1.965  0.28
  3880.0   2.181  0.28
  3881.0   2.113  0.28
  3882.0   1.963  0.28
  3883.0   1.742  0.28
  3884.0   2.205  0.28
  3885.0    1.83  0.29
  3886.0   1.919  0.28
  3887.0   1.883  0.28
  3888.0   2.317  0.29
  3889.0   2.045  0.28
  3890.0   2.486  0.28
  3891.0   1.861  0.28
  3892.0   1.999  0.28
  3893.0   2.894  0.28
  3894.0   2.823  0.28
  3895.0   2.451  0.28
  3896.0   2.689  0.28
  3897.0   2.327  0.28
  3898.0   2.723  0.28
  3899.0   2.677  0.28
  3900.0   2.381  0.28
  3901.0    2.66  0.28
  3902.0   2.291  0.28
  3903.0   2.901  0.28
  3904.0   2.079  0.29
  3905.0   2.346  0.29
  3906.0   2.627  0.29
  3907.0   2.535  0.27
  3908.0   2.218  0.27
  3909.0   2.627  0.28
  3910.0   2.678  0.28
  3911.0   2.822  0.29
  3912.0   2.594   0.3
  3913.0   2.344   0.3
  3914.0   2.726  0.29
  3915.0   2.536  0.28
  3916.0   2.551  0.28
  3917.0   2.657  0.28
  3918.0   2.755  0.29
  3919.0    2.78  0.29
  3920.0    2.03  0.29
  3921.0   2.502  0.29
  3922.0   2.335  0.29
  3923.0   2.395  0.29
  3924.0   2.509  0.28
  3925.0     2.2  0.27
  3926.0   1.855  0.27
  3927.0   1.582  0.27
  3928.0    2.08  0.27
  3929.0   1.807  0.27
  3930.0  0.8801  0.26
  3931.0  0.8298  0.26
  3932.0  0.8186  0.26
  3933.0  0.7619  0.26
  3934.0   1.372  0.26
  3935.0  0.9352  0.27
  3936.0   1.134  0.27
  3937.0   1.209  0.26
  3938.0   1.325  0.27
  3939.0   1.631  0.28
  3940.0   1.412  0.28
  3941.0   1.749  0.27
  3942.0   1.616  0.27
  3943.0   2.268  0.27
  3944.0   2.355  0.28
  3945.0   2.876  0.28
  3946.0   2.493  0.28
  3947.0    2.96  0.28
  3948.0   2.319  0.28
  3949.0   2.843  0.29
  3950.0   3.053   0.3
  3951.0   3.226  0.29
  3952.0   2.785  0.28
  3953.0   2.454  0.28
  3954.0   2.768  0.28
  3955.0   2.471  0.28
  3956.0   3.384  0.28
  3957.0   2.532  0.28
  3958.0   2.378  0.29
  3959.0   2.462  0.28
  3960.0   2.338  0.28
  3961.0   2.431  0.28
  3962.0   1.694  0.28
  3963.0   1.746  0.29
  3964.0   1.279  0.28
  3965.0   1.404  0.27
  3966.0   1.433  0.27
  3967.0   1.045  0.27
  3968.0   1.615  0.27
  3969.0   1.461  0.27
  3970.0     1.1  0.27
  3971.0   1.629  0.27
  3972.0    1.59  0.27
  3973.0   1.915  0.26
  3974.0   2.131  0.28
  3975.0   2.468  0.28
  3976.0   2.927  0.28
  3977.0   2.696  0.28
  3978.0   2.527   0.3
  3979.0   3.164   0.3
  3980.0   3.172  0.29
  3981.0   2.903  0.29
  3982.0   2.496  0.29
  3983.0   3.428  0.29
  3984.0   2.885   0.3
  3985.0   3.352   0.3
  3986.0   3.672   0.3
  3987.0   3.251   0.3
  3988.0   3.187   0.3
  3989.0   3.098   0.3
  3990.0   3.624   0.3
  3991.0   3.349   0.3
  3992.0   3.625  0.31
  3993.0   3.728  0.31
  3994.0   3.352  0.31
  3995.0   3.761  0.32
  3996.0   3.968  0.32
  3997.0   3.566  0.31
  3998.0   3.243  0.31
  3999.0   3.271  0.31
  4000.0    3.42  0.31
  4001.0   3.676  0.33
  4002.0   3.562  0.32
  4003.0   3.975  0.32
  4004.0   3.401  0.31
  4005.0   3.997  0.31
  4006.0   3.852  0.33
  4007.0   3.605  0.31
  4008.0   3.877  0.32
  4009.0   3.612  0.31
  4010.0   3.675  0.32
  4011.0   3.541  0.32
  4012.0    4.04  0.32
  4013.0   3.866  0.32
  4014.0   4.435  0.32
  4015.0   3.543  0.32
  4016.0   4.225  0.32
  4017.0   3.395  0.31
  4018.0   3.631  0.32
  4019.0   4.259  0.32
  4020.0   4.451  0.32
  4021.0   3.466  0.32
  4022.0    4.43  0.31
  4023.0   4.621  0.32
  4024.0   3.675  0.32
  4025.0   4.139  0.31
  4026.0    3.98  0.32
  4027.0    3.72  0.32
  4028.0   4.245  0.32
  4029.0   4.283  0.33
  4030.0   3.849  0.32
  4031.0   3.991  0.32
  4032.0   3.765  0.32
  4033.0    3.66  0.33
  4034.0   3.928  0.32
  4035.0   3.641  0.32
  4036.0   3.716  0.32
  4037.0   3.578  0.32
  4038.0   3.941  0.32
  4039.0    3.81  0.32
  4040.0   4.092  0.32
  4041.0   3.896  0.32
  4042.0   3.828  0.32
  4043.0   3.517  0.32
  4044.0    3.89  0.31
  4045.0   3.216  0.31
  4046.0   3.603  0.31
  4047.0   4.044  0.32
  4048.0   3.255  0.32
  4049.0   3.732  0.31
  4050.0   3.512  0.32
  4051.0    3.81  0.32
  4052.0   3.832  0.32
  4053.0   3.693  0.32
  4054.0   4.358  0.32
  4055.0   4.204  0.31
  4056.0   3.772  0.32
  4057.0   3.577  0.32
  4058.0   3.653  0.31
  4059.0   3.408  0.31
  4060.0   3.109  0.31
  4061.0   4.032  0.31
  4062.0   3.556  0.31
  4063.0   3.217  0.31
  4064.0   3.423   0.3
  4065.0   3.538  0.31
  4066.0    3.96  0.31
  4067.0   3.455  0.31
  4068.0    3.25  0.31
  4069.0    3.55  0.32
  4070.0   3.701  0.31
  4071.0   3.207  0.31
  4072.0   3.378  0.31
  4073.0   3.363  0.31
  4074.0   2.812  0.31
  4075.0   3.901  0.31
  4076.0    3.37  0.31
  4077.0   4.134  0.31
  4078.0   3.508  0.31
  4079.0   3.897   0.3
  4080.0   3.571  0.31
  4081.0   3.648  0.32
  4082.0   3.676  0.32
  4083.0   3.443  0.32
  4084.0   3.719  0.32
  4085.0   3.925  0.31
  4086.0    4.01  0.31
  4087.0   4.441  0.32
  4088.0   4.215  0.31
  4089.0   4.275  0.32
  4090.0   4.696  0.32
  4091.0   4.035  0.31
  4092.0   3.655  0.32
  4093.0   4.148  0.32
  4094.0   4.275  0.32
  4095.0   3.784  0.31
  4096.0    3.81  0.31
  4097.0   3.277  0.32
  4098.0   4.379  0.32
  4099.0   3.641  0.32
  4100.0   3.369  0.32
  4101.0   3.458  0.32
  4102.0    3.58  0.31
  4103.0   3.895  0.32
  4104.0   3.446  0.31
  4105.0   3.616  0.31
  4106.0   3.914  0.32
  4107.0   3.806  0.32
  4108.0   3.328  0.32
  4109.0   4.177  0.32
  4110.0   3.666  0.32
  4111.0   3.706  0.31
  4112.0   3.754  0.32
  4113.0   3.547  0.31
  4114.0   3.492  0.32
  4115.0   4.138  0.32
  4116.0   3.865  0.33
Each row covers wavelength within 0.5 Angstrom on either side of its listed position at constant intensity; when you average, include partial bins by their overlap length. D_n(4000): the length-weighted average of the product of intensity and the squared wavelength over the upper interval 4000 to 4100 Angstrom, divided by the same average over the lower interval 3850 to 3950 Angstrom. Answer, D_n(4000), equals 1.9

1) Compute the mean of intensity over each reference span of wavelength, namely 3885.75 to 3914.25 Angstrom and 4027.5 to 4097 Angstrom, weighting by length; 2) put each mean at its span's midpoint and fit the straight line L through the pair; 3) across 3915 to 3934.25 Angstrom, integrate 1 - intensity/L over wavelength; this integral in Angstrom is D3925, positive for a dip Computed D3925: 4.95 Angstrom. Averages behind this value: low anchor 2.45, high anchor 3.75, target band 1.95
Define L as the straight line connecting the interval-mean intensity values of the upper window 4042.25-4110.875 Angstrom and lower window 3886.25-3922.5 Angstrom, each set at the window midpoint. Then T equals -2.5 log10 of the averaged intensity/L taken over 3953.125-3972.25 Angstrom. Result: 0.42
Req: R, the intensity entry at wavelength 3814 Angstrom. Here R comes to 2.017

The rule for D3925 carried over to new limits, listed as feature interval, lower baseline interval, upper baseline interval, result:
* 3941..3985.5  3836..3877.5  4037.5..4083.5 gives 7.1 Angstrom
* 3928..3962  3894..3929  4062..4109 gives 8.3 Angstrom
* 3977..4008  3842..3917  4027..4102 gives -2.5 Angstrom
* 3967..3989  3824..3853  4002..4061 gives 4.8 Angstrom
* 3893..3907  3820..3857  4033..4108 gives -2.0 Angstrom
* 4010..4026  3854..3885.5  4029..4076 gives -3.0 Angstrom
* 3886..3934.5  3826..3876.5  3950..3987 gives -3.9 Angstrom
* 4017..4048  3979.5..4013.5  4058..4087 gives -3.0 Angstrom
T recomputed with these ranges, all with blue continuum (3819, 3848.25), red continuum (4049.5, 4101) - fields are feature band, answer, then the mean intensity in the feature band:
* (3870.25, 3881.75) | -0.04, 2.03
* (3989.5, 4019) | -0.19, 3.69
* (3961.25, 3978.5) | 0.47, 1.81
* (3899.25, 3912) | -0.13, 2.52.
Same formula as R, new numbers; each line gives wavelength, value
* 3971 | 1.629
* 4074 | 2.812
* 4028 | 4.245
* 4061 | 4.032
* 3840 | 1.563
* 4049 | 3.732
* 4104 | 3.446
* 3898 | 2.723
